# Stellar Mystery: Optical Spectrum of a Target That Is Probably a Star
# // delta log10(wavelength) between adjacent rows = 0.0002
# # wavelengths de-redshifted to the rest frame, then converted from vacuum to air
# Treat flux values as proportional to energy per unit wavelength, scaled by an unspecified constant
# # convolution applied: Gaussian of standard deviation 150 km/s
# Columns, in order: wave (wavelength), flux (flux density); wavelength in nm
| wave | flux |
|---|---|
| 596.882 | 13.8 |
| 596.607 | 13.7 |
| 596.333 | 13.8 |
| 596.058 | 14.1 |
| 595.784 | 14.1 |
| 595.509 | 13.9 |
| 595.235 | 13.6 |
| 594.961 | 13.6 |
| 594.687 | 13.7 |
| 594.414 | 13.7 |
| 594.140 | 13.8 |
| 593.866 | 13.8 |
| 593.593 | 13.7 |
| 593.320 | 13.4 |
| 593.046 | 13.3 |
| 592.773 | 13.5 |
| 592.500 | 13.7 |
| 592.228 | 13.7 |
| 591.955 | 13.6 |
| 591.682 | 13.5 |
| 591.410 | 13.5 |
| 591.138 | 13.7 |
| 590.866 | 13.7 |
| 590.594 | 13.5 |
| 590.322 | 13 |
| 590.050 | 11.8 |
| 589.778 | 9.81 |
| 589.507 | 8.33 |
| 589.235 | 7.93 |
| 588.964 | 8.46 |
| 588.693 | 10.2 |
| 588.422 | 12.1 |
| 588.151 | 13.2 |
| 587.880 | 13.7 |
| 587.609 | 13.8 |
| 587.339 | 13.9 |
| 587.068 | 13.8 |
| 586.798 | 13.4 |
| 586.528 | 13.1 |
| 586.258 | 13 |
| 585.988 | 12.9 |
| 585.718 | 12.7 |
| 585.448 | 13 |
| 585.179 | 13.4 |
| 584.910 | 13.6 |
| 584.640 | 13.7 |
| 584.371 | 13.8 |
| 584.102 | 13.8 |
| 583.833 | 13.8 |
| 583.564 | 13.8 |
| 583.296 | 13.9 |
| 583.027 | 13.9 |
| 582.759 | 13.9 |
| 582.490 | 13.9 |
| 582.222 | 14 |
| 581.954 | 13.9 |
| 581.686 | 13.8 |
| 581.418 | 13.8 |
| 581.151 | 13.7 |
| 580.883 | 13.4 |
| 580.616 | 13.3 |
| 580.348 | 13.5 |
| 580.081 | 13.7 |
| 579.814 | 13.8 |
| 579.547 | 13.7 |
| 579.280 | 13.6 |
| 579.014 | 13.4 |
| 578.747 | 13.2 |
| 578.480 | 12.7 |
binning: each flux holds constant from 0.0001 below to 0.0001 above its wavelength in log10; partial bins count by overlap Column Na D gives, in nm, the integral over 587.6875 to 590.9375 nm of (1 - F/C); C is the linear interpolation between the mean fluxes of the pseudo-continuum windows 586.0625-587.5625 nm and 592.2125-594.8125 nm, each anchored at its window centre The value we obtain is 0.53 nm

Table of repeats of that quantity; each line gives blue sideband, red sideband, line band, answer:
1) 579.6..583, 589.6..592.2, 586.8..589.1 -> 0.12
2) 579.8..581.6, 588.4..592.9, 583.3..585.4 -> -0.11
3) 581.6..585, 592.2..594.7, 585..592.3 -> 0.67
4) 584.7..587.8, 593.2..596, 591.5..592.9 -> 0.00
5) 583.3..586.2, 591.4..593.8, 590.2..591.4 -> 0.00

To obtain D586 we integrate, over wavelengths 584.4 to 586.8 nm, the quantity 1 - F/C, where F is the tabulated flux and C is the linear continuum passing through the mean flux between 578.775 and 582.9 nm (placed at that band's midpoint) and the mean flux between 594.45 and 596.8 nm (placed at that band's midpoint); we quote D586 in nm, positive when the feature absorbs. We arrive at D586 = 0.09 nm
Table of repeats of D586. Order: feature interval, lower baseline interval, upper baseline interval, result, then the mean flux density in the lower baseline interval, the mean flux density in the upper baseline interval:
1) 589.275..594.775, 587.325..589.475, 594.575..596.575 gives -0.14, 11.4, 13.8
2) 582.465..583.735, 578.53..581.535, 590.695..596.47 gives -0.03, 13.5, 13.7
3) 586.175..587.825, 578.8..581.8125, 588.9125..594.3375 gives -0.07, 13.6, 12.6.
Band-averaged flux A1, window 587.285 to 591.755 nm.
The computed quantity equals 12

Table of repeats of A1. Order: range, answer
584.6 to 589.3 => 12.6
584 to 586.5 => 13.3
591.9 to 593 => 13.6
